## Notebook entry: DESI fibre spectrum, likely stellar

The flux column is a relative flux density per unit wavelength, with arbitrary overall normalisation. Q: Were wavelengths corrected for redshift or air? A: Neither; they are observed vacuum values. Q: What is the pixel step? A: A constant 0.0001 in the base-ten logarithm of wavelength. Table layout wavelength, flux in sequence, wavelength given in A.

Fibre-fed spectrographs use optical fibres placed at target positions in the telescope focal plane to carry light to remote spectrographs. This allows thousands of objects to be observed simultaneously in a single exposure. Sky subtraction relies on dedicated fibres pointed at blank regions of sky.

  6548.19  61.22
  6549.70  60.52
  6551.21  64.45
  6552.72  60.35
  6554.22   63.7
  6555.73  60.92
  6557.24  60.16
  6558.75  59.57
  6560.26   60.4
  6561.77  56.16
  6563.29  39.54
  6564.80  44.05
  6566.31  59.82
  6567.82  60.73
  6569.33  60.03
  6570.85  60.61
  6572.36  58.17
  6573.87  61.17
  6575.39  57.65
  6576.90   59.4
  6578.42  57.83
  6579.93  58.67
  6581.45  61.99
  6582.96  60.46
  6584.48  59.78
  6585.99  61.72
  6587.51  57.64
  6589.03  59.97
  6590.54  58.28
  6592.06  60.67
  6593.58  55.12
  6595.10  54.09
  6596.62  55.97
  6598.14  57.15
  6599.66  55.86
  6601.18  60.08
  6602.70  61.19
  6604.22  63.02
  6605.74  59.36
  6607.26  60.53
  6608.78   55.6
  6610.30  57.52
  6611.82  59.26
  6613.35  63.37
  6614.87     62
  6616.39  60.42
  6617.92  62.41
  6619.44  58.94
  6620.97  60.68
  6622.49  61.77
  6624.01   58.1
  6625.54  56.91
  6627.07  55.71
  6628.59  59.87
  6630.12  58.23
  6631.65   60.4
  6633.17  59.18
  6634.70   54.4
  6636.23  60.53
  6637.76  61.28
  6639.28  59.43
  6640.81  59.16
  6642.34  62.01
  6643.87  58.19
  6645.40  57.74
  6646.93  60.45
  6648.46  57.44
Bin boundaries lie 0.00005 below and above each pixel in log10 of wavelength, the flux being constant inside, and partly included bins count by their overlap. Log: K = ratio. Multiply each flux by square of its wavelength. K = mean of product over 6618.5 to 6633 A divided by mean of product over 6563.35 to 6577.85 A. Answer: 1.1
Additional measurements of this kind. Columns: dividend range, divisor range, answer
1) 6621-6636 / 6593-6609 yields 1.01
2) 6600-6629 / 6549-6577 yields 1.04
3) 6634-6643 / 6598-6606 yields 1.01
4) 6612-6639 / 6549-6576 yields 1.04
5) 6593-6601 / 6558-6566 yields 1.08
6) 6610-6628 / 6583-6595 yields 1.03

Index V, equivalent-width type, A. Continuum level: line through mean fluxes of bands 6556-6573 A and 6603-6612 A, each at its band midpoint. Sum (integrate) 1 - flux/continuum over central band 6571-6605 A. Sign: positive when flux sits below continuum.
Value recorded -0.5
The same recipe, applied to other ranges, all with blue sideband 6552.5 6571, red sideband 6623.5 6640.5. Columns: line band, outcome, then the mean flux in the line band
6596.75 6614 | -0.34 A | 59.2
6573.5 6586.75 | -0.52 A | 59.8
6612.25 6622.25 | -0.51 A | 61.2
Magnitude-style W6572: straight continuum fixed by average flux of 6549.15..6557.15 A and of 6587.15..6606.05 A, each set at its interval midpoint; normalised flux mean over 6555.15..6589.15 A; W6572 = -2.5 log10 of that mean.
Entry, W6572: 0.042 mag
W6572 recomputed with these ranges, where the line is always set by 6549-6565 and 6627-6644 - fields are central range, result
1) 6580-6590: -0.035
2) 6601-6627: -0.021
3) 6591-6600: 0.037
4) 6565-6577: -0.019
